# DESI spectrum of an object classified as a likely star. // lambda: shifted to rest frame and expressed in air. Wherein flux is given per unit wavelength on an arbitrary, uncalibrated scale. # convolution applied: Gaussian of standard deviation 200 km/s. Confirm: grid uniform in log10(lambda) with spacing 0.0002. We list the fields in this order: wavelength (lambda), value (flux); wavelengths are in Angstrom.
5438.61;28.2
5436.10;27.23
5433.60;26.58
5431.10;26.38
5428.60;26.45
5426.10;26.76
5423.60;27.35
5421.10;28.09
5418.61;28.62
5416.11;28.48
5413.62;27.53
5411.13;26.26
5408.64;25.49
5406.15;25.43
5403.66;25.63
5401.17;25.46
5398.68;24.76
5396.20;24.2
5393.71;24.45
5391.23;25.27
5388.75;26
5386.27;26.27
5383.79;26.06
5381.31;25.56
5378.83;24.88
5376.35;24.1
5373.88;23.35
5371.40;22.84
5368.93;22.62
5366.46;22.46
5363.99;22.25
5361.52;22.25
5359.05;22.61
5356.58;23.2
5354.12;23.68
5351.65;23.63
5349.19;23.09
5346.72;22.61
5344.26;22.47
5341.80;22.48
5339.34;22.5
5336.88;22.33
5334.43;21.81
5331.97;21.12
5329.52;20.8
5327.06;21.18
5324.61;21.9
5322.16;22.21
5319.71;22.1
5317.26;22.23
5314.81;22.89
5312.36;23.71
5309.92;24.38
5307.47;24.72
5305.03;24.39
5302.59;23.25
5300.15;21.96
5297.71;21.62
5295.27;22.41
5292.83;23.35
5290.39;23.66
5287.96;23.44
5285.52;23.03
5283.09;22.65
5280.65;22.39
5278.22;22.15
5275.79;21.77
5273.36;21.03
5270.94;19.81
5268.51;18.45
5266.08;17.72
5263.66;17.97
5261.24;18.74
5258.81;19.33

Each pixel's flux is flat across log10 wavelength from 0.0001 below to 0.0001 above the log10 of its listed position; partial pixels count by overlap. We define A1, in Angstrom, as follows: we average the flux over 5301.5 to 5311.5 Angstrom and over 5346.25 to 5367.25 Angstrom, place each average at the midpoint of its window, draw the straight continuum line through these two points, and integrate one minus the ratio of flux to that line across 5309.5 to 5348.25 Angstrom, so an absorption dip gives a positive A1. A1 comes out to 2.2 Angstrom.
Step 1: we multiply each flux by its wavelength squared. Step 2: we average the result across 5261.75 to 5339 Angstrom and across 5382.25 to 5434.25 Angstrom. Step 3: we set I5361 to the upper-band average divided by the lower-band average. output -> 1.24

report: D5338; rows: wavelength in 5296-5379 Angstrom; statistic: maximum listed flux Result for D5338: 24.88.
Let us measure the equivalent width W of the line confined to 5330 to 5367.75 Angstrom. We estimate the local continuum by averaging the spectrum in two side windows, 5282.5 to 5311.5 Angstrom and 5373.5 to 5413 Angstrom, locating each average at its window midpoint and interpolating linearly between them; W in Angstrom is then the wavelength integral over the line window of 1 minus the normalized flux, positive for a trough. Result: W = 2.8 Angstrom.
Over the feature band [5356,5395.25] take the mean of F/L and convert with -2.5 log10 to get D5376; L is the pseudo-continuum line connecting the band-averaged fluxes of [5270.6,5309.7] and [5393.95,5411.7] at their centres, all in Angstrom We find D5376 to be 0.03 mag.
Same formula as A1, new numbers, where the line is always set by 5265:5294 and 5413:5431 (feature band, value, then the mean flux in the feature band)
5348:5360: 0.7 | 23.3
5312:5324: 0.4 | 22.5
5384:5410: 1.1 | 25.3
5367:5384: 1.1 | 24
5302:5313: -0.7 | 24.2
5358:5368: 1.1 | 22.4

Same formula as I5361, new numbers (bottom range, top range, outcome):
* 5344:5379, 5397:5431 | 1.18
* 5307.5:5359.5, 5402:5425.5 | 1.23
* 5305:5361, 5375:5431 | 1.18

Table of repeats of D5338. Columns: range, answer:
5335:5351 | 23.09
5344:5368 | 23.68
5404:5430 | 28.62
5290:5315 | 24.72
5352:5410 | 26.27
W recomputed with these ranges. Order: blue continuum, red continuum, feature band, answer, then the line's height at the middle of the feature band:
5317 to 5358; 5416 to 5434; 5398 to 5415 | 0.26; 26.2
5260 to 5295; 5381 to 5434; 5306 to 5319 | -0.58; 22.5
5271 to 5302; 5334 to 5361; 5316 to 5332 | 0.66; 22.6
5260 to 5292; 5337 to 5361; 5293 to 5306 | -0.68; 21.6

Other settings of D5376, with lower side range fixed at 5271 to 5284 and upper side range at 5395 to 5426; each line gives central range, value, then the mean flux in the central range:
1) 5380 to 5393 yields -0.01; 25.8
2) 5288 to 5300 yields -0.02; 22.8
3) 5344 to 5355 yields 0.05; 23.1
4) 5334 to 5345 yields 0.08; 22.4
